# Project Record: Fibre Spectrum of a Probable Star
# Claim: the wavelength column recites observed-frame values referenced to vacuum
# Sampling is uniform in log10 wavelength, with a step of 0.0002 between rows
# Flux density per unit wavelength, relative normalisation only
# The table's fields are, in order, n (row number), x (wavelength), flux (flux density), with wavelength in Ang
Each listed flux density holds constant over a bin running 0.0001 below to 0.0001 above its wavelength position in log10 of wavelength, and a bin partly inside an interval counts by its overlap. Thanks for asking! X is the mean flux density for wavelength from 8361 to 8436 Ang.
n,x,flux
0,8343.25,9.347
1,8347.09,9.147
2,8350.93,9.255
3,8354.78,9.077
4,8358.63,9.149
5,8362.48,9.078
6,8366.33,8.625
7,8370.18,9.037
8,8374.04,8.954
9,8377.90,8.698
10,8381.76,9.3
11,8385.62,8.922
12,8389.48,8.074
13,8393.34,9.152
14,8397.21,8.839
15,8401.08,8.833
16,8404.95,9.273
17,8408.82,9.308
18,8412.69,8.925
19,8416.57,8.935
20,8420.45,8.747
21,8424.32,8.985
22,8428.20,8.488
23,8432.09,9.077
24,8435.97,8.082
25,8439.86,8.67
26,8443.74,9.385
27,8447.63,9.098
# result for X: 8.89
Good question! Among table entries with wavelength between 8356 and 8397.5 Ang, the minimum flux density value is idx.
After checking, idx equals 8.074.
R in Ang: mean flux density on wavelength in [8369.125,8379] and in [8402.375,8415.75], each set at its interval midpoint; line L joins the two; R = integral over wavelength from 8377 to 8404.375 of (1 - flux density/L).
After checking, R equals 0.5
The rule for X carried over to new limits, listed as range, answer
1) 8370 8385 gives 8.98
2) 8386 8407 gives 8.84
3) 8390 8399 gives 8.85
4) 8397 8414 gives 9.06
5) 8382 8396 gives 8.8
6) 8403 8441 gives 8.85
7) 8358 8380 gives 8.91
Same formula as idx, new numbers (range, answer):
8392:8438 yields 8.082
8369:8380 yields 8.698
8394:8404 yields 8.833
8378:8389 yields 8.922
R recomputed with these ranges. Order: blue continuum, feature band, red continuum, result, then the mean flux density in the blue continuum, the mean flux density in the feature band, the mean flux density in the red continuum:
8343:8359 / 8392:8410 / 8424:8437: -0.44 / 9.19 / 9.07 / 8.66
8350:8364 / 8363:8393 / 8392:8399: 0.72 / 9.13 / 8.83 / 8.98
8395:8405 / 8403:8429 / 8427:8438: -0.69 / 8.93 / 8.97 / 8.55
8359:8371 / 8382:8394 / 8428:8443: 0.13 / 8.94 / 8.76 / 8.65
